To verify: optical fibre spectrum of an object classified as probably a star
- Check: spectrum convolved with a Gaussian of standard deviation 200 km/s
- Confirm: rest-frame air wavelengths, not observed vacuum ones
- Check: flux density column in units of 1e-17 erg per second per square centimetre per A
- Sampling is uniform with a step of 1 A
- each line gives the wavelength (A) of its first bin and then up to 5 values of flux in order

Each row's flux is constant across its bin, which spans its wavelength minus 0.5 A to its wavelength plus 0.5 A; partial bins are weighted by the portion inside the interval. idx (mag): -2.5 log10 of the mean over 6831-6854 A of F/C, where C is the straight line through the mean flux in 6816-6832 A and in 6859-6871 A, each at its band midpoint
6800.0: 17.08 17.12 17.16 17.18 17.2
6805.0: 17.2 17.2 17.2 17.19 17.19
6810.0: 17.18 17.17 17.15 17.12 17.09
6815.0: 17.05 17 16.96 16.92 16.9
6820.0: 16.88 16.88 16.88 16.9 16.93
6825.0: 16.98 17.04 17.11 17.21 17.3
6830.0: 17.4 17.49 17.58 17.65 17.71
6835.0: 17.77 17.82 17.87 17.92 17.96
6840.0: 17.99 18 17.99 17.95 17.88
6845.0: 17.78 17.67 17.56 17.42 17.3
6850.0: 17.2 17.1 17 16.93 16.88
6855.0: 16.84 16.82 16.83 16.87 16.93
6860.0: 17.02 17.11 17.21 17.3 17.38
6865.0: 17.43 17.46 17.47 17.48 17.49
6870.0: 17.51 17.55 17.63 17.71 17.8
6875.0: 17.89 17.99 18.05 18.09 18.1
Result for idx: -0.03 mag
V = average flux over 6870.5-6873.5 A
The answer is 17.6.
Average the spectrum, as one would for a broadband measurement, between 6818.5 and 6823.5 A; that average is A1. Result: 16.9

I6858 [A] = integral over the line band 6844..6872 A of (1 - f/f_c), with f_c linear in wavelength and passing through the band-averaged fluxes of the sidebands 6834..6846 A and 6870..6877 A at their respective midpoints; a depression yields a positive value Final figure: 0.9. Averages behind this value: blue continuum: 17.9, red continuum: 17.8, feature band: 17.3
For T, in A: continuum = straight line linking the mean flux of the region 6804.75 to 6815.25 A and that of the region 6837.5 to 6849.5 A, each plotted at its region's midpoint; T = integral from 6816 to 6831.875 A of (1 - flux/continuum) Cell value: 0.3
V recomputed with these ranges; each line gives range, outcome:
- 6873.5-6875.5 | 17.8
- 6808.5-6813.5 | 17.2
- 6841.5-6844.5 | 17.9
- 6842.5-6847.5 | 17.8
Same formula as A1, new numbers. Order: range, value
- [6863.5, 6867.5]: 17.4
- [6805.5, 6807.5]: 17.2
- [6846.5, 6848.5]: 17.5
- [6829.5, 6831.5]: 17.4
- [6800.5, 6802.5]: 17.1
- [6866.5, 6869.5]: 17.5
